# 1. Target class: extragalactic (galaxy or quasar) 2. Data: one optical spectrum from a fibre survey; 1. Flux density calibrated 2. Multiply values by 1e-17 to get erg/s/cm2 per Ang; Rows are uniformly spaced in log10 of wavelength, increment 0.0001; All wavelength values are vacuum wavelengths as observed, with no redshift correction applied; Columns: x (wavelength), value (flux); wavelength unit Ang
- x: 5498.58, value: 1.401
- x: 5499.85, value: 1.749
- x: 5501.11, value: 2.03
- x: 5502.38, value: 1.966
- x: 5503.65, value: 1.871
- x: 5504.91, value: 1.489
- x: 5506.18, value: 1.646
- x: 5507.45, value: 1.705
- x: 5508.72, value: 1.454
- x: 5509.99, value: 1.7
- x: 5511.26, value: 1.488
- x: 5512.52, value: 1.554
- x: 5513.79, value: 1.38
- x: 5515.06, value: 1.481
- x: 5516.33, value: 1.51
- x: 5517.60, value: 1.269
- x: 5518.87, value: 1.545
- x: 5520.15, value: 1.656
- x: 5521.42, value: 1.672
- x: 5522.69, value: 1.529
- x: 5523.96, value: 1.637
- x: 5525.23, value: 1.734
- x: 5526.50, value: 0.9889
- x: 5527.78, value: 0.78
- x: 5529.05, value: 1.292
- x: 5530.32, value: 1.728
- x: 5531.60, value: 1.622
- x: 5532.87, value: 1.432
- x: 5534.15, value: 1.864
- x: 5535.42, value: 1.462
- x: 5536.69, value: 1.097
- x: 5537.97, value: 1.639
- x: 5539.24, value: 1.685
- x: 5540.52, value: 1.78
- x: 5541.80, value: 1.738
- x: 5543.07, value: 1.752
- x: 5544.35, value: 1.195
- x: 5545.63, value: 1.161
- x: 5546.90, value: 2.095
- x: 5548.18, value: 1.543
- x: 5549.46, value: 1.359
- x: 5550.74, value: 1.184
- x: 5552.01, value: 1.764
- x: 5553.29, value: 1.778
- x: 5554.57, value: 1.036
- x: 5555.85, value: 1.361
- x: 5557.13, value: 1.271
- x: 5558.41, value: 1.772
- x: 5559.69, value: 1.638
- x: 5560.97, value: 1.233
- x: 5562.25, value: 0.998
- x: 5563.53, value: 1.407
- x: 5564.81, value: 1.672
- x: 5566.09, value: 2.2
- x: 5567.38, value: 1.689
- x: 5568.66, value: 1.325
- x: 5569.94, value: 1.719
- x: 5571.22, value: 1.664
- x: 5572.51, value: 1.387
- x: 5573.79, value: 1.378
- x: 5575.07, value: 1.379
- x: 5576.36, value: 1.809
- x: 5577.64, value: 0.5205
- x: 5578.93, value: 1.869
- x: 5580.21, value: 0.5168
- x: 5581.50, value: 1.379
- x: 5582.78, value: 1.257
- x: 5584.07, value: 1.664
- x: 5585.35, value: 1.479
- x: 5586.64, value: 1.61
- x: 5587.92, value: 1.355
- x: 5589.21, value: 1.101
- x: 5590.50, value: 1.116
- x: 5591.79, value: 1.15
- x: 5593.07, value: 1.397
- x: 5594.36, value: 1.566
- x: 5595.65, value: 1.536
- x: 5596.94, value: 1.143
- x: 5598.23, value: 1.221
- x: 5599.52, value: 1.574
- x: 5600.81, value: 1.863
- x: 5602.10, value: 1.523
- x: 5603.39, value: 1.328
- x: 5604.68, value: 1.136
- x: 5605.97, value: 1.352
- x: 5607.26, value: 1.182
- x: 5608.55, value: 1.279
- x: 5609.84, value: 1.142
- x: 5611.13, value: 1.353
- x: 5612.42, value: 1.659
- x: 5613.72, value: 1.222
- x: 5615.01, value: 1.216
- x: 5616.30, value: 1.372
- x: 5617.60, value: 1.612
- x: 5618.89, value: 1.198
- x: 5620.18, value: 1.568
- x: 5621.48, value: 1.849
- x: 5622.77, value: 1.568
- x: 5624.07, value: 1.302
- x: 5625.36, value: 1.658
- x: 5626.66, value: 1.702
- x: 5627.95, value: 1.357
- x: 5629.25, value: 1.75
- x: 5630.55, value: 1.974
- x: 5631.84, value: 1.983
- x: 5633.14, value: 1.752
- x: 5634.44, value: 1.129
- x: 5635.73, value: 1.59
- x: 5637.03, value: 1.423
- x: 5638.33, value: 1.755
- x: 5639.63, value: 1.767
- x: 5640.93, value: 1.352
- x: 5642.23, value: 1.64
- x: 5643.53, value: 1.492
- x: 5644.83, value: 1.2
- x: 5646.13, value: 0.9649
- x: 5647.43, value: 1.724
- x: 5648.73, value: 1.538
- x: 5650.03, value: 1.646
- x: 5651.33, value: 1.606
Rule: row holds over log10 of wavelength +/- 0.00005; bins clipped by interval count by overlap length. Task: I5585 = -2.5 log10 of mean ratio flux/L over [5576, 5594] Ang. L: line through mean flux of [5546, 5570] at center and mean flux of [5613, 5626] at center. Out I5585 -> 0.15 mag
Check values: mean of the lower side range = 1.52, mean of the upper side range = 1.46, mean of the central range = 1.3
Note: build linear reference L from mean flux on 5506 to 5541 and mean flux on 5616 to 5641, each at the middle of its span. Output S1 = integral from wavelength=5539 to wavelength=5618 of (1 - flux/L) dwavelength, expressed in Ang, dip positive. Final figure 6.25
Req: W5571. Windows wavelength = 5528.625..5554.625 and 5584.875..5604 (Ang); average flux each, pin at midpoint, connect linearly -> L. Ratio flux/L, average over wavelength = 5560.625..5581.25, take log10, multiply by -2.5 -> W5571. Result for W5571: 0.03 mag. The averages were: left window 1.55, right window 1.4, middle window 1.42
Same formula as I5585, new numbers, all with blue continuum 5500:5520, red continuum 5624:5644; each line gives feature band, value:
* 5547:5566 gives 0.098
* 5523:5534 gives 0.132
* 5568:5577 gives 0.060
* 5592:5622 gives 0.154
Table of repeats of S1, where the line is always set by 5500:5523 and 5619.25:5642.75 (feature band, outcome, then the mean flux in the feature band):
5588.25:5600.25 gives 2.20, 1.32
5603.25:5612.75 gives 1.90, 1.29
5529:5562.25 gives 2.06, 1.51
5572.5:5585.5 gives 2.34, 1.32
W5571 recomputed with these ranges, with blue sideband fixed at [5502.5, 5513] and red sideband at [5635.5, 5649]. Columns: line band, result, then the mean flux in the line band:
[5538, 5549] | -0.01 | 1.62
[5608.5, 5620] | 0.13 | 1.35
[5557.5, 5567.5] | 0.01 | 1.56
